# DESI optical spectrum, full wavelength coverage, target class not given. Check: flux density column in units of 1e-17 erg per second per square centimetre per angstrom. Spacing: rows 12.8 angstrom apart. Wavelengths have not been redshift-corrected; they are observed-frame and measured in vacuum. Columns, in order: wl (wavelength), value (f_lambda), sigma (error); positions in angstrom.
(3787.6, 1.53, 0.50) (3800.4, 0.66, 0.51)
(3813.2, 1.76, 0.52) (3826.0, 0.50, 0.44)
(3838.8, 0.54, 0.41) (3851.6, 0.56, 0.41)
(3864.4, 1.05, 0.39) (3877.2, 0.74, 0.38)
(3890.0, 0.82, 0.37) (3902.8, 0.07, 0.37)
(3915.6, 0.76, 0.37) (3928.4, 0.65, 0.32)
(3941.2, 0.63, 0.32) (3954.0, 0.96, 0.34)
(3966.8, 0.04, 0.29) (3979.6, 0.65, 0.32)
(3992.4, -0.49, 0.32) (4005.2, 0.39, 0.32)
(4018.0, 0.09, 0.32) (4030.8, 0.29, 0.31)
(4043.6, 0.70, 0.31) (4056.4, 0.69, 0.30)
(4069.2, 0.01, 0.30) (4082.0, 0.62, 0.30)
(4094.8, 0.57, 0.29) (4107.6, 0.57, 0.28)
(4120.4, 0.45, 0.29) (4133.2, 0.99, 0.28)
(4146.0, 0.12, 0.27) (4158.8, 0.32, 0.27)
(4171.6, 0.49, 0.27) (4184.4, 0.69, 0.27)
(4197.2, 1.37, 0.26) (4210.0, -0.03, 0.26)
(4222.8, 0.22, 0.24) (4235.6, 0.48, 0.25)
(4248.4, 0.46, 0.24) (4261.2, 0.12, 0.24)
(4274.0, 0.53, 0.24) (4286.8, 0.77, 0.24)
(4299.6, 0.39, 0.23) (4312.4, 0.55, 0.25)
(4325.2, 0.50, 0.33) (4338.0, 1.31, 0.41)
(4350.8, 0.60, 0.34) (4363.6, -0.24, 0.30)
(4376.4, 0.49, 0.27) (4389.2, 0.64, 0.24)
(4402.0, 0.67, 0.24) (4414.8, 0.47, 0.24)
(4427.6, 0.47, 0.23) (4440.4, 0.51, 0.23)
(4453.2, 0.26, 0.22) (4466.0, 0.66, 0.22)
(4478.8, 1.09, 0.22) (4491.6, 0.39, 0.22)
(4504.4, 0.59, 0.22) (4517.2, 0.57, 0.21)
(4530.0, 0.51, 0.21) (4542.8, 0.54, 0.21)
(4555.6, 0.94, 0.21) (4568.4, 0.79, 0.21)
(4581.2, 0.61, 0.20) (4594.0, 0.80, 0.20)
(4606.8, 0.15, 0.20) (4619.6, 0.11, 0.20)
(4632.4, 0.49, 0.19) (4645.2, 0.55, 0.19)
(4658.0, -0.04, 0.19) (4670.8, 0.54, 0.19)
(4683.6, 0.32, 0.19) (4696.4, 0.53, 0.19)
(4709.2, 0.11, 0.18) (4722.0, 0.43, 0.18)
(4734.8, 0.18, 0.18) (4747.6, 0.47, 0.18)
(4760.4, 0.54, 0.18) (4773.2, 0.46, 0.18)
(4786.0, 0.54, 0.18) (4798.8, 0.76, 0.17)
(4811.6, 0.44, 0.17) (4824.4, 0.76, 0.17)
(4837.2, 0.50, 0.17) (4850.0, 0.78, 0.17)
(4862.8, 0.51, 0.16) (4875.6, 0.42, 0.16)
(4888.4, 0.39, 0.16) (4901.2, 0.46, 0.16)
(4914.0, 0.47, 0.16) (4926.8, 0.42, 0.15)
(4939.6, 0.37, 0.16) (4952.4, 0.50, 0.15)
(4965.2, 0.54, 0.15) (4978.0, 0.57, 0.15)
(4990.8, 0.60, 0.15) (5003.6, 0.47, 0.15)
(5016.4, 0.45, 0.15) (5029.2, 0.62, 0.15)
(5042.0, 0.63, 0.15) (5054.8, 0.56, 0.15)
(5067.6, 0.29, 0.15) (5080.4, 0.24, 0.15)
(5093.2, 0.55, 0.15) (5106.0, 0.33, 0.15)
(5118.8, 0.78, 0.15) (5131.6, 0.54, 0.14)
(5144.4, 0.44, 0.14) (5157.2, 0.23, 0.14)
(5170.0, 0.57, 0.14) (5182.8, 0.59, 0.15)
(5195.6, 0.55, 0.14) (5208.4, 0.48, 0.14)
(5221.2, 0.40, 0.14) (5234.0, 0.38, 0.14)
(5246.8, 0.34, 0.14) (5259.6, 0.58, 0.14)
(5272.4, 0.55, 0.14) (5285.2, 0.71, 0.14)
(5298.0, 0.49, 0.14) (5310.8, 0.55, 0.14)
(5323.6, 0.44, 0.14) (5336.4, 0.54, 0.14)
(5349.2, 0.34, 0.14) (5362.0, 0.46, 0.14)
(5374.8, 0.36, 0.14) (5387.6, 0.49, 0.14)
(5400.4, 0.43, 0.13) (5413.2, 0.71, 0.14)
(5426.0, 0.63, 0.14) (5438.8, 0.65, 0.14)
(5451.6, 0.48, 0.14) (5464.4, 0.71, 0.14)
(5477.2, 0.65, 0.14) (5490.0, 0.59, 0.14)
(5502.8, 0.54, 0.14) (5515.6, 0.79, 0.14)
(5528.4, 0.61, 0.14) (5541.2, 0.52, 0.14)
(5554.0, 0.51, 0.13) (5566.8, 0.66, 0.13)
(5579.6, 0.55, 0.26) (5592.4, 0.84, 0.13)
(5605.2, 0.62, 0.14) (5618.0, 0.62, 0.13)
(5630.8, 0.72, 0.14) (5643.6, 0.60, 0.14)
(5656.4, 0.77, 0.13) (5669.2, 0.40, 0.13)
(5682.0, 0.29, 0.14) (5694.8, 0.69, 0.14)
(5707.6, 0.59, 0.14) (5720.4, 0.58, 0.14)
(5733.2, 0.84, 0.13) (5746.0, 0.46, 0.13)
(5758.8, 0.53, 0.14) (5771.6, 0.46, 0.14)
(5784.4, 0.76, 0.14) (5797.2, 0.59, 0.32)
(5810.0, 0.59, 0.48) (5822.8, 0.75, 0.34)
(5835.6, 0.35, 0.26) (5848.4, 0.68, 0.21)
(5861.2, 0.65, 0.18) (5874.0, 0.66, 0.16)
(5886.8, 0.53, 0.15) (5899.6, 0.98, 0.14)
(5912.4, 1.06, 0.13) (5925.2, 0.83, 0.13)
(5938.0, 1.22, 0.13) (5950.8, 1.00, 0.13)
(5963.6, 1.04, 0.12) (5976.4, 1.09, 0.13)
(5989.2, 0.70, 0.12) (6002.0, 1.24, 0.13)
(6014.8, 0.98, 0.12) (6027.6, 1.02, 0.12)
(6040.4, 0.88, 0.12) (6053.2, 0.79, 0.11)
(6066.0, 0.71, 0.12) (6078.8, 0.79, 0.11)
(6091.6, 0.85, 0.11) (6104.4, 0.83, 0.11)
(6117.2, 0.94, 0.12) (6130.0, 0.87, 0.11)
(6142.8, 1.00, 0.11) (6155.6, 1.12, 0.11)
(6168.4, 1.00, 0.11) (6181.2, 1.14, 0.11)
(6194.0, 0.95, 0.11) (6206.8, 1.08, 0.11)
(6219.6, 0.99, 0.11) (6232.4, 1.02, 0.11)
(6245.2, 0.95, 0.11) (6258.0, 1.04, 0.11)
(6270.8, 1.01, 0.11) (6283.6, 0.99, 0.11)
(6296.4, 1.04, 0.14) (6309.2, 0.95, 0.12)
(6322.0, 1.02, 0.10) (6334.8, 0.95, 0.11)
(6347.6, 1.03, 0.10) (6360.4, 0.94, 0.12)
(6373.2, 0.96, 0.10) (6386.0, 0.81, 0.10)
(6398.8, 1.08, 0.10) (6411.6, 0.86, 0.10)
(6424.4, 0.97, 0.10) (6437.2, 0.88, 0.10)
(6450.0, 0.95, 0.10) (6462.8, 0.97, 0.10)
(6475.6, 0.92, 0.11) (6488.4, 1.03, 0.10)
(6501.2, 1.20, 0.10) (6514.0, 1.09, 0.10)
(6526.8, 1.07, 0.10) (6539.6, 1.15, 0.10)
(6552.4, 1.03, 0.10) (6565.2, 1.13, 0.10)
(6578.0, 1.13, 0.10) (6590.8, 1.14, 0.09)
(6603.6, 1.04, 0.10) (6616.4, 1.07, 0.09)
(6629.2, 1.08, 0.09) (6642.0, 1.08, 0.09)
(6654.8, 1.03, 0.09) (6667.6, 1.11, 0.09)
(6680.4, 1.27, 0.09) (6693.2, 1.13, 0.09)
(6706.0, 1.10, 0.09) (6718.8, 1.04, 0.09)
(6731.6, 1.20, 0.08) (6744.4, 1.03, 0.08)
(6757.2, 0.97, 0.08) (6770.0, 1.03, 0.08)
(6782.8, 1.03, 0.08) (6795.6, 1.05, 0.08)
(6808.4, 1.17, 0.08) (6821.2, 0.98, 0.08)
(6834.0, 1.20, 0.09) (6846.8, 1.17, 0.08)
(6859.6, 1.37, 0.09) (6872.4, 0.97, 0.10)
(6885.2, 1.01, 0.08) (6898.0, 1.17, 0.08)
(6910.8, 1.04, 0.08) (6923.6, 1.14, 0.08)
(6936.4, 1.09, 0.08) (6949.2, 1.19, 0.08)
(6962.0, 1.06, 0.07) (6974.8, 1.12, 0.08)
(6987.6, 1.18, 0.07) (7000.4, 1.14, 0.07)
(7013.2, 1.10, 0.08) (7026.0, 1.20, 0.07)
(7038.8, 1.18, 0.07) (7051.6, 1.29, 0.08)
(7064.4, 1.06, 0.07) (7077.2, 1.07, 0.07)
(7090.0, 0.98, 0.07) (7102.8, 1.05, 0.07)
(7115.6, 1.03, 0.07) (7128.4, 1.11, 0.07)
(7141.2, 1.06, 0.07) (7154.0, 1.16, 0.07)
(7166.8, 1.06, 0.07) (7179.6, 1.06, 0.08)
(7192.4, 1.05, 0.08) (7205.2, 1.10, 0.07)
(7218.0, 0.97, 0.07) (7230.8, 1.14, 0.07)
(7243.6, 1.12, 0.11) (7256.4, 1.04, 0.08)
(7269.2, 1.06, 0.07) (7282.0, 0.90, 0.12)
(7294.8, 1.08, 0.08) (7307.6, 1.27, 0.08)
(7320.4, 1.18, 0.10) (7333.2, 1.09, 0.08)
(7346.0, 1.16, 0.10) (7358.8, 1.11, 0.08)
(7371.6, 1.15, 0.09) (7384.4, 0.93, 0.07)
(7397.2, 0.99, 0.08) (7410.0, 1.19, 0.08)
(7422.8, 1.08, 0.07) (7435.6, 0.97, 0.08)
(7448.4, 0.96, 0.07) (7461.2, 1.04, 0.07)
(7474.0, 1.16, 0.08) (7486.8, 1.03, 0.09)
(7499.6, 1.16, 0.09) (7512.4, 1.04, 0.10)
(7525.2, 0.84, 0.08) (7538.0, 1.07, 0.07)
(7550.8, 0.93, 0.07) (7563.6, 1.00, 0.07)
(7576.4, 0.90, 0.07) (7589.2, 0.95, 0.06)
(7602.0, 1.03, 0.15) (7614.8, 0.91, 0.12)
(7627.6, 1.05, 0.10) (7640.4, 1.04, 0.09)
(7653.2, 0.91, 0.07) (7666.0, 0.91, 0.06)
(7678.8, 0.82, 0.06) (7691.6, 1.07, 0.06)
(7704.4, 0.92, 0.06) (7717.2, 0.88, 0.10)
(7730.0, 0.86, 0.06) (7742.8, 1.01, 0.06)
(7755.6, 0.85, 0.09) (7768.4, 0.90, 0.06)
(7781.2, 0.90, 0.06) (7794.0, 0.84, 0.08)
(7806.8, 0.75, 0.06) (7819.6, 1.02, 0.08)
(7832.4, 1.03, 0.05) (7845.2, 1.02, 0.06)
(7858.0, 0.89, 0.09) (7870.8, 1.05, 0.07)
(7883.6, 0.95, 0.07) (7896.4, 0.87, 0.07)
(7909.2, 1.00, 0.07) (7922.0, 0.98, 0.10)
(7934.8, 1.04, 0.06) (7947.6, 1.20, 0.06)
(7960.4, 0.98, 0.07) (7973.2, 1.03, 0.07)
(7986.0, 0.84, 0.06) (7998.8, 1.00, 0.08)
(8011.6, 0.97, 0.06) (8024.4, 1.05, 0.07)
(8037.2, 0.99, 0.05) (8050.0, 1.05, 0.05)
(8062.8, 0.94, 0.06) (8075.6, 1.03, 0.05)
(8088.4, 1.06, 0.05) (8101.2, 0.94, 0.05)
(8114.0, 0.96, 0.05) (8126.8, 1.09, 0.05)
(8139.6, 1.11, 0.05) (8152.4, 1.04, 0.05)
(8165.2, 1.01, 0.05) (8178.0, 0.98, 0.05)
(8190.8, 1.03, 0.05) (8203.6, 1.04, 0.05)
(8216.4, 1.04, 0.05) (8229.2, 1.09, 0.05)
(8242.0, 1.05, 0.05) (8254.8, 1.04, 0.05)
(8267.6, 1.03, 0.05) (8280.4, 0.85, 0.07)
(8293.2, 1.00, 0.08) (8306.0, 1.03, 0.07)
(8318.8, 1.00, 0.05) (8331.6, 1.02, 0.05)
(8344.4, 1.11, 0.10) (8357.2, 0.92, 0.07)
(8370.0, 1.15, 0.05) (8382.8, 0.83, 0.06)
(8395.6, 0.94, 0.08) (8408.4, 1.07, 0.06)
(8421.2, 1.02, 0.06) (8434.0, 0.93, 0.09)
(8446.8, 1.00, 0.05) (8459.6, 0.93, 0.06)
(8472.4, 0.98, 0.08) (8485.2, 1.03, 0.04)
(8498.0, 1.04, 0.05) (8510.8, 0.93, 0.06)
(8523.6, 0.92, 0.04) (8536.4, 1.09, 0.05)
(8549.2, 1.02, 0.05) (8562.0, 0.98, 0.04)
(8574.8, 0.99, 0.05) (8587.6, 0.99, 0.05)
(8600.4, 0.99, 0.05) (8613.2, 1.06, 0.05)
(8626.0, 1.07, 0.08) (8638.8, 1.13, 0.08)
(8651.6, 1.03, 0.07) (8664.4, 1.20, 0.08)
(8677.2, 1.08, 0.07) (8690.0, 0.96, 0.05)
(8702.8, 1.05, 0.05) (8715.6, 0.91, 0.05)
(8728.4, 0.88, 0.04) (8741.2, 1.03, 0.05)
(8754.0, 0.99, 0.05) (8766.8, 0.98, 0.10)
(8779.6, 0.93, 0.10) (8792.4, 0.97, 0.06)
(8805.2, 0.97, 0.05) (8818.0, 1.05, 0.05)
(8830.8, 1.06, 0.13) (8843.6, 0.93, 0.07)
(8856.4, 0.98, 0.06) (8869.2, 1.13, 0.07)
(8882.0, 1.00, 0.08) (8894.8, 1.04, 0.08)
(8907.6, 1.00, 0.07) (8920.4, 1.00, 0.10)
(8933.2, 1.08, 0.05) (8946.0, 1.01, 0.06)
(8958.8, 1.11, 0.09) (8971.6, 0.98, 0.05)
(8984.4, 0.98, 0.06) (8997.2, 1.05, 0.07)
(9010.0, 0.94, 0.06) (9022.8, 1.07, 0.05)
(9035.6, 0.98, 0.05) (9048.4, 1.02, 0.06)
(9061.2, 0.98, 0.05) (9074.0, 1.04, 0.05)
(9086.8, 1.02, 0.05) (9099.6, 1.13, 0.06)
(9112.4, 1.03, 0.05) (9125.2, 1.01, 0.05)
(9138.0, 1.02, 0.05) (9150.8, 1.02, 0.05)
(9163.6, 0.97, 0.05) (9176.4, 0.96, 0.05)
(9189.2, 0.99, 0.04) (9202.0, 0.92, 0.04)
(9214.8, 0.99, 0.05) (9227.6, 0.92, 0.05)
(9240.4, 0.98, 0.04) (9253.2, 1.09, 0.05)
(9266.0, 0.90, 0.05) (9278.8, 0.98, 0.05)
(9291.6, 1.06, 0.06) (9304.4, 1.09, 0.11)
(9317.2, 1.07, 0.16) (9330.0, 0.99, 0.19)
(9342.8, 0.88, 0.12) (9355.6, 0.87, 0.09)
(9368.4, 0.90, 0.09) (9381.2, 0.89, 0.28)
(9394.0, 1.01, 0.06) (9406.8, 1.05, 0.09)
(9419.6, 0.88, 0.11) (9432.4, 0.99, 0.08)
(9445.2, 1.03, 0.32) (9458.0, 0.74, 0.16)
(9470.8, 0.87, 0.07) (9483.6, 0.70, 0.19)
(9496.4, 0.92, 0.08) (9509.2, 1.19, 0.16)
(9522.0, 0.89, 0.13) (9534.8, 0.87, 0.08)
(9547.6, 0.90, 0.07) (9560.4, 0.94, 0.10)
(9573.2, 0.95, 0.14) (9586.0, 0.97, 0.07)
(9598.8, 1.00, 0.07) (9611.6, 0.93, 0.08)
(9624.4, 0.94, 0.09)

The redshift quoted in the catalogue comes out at 0.48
